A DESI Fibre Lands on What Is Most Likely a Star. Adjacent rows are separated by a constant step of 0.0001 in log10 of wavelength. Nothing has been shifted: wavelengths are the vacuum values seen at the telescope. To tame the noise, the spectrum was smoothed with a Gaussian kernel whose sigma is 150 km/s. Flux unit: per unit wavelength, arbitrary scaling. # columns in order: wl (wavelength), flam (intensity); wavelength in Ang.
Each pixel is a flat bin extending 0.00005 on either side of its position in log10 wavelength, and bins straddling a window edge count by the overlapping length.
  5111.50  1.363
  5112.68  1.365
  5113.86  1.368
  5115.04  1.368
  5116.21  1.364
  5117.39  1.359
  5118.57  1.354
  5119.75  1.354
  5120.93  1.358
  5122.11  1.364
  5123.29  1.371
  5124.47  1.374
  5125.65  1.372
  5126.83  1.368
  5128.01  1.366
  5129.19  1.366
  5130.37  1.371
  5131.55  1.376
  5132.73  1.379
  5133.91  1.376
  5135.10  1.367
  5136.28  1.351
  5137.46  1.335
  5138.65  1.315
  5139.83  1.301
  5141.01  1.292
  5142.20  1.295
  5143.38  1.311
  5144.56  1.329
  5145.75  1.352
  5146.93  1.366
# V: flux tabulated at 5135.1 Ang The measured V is 1.367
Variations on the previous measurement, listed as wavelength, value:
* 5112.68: 1.365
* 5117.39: 1.359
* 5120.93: 1.358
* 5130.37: 1.371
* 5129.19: 1.366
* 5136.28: 1.351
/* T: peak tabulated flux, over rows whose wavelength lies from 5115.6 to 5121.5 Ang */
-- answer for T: 1.364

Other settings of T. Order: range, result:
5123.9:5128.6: 1.374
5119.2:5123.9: 1.371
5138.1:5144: 1.315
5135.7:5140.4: 1.351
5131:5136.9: 1.379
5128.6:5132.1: 1.376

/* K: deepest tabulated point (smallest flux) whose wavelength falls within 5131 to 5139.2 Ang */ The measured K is 1.315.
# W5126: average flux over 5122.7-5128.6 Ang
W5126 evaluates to 1.37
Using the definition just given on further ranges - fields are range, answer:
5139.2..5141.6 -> 1.3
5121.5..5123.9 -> 1.37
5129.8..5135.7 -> 1.37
